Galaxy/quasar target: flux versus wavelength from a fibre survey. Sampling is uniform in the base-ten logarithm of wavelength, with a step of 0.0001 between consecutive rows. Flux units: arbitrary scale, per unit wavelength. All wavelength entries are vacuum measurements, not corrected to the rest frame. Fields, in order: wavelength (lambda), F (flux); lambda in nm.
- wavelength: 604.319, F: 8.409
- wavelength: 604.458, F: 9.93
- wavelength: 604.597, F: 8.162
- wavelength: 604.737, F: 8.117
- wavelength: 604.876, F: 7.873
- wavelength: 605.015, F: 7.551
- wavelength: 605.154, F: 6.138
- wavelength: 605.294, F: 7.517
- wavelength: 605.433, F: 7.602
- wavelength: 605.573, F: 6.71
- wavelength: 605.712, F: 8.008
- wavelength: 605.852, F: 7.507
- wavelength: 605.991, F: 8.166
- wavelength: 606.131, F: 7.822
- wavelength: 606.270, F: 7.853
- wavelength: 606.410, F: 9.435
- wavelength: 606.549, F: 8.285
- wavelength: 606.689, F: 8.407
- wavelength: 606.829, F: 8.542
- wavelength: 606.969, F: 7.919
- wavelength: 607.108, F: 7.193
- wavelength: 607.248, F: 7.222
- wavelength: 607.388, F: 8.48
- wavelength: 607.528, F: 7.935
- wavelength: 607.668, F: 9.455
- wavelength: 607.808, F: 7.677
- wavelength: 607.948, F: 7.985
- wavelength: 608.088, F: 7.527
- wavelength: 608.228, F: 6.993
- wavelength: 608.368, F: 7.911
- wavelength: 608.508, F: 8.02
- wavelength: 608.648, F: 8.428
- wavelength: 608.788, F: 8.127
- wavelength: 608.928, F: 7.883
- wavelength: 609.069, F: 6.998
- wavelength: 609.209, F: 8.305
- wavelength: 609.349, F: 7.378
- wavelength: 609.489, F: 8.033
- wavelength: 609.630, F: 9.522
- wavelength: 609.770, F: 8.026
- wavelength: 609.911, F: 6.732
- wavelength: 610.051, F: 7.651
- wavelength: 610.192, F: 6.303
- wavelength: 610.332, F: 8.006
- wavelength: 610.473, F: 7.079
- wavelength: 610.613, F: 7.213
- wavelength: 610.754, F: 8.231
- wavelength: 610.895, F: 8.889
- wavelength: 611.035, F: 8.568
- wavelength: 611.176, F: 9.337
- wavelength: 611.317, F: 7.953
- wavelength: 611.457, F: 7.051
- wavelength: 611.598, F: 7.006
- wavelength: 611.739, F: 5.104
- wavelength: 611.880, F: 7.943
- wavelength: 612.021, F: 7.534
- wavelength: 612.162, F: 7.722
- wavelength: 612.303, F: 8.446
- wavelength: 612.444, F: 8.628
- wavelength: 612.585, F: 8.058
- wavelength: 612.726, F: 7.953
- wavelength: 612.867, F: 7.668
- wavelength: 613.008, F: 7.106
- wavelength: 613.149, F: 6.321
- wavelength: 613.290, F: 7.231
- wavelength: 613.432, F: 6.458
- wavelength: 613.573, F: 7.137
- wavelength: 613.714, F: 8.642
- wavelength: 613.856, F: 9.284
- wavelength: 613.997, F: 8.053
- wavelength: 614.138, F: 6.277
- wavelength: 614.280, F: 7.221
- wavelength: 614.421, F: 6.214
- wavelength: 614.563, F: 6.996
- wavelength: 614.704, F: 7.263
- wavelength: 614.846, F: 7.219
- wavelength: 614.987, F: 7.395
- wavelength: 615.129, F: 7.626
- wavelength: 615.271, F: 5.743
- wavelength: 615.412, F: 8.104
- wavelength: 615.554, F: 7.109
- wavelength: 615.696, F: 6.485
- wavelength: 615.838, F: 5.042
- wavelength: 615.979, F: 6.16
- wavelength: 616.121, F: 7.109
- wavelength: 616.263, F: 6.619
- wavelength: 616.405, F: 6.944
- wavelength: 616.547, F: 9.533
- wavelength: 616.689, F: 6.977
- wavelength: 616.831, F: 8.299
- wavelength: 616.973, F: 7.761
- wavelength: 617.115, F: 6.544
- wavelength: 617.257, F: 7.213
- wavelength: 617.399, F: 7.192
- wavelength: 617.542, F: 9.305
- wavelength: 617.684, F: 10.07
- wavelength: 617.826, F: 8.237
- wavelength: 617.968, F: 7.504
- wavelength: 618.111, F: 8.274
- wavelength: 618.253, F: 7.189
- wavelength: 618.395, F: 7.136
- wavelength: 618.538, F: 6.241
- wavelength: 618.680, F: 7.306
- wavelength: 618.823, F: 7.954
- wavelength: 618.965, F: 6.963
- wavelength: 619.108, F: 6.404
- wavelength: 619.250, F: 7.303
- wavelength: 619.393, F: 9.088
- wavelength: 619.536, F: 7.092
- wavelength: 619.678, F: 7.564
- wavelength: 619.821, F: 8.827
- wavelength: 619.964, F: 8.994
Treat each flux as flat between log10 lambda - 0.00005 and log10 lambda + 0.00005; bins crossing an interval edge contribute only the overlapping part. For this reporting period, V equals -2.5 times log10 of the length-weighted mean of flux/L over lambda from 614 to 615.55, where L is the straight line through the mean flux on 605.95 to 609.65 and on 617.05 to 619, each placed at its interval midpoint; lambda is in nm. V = 0.11 mag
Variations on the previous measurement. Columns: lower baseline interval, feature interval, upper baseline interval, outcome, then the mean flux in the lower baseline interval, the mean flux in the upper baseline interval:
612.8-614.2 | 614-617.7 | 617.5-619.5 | 0.053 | 7.43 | 7.75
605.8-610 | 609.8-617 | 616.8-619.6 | 0.058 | 7.99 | 7.64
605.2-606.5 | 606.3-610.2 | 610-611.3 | -0.013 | 7.82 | 7.92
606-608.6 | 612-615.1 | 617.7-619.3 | 0.029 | 8.04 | 7.42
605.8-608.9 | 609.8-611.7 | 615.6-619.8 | 0.026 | 8.04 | 7.45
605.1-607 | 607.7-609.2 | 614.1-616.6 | -0.028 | 7.86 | 6.94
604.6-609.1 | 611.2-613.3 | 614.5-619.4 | 0.014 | 7.86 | 7.36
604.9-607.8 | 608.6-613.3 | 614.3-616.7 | -0.042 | 7.88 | 6.98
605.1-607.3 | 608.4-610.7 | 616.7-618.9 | 0.004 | 7.79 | 7.73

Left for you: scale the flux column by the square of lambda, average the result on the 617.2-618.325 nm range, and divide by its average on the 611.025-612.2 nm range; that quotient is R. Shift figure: 1.10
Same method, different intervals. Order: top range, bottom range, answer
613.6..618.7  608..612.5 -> 0.97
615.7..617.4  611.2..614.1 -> 0.95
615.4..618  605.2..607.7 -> 0.97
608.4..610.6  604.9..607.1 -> 1.00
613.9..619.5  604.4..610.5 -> 0.96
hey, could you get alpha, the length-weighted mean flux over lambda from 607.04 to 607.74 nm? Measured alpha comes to 8.05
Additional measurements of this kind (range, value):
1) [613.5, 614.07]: 8.27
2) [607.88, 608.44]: 7.61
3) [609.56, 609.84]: 8.79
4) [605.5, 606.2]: 7.64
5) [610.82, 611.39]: 8.68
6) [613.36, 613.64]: 6.78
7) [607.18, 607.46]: 7.85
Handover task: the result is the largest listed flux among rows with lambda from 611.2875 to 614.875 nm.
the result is 9.284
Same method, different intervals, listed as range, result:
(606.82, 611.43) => 9.522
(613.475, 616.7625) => 9.533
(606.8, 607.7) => 9.455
